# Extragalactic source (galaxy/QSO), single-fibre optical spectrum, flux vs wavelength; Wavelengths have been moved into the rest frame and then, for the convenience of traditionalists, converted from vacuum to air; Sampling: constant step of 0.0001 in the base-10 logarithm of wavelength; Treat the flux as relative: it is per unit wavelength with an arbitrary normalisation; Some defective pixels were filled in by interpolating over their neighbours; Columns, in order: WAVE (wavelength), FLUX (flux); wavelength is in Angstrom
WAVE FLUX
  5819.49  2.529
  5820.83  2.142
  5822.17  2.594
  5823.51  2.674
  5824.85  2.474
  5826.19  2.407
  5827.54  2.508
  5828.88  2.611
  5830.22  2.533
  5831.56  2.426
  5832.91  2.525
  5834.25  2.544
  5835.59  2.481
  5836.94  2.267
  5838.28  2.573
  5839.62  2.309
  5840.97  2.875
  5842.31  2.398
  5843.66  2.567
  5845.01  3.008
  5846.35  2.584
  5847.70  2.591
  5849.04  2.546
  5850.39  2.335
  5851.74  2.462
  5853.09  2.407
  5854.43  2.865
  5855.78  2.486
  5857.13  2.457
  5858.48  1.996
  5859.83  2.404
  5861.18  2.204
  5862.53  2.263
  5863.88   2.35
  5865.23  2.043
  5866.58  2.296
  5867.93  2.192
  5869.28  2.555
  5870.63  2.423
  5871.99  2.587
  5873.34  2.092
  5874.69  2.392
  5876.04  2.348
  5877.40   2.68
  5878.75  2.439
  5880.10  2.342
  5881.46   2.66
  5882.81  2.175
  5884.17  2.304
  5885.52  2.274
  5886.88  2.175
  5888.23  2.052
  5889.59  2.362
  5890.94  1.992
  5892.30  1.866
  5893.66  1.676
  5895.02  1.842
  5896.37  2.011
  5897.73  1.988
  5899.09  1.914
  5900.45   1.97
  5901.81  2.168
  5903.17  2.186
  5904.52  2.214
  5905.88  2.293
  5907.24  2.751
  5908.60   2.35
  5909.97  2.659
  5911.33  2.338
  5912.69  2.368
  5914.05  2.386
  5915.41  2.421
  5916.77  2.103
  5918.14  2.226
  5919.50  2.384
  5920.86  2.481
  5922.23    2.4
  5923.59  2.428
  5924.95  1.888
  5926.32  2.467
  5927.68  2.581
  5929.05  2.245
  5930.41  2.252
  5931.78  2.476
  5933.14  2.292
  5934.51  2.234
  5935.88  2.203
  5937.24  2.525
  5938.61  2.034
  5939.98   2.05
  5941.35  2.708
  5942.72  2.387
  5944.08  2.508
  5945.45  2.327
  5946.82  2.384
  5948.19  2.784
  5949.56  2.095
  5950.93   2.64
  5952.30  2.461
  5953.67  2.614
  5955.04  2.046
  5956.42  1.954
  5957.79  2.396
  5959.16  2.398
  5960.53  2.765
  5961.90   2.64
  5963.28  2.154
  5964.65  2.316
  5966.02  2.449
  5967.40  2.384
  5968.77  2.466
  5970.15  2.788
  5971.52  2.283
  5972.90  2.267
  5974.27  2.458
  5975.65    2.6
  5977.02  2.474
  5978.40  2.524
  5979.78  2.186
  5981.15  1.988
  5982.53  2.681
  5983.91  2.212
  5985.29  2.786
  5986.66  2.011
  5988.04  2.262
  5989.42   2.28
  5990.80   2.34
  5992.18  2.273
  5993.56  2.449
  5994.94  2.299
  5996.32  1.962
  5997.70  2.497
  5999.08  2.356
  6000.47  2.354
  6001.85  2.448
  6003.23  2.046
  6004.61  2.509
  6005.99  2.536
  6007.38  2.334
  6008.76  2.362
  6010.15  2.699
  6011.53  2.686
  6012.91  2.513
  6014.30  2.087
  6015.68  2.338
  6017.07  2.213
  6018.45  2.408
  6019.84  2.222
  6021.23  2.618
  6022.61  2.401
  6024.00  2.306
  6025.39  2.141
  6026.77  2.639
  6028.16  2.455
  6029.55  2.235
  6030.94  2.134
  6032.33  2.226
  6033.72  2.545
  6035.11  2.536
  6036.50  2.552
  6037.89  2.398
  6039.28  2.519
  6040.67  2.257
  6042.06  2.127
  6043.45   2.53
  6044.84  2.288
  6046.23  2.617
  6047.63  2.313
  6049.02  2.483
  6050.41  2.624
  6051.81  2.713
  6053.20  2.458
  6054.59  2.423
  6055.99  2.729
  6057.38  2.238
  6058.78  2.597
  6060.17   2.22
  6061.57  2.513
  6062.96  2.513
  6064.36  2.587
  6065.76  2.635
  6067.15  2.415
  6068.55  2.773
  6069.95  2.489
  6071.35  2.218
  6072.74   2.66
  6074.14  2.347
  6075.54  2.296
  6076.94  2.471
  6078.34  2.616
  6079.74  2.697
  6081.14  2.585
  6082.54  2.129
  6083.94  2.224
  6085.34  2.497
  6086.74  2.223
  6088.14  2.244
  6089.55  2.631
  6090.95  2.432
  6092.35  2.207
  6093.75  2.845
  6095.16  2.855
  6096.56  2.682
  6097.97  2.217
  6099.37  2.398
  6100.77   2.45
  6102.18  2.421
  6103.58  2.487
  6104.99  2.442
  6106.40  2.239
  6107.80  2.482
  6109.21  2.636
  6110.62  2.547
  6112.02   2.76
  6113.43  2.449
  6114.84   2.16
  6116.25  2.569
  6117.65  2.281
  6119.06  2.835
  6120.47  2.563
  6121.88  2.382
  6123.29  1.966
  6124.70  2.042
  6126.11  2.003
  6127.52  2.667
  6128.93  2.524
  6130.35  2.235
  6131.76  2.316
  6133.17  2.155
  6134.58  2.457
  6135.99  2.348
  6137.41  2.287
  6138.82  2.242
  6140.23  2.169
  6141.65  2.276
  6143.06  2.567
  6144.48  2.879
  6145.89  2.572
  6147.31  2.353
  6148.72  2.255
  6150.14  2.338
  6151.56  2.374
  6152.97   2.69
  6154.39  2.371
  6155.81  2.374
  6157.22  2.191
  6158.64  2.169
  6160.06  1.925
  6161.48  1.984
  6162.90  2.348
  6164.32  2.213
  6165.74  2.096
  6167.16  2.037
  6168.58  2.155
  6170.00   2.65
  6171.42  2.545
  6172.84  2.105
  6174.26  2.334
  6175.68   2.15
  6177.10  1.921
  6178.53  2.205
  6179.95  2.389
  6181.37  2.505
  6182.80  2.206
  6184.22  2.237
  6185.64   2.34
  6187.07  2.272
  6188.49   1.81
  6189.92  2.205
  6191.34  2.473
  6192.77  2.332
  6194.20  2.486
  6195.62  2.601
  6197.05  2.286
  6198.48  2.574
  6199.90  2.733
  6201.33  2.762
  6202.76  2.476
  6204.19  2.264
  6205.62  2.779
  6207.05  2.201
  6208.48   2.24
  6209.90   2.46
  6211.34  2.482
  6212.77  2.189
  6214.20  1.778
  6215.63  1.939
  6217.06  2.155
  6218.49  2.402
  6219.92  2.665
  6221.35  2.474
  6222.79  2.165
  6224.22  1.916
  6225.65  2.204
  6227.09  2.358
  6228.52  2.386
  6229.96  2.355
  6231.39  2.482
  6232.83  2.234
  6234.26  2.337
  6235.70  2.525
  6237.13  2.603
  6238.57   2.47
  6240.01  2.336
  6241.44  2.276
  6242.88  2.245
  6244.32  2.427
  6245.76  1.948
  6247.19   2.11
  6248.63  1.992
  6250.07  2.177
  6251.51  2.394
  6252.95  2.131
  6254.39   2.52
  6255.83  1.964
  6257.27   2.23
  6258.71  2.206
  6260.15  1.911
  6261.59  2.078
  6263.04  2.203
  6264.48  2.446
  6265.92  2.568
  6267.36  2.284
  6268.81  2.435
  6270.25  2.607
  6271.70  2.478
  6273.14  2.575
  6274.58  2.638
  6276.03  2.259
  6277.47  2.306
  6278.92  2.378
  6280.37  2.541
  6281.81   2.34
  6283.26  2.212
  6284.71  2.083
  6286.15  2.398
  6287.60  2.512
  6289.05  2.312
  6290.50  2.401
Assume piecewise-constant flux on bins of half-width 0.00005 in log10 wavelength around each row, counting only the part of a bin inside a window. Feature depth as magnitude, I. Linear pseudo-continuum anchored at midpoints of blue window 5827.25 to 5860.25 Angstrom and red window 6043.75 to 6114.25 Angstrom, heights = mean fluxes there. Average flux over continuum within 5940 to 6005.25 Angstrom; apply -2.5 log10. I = 0.05 mag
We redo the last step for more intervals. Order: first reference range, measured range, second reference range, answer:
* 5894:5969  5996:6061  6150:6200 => -0.043 mag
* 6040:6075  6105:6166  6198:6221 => 0.030 mag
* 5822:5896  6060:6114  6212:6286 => -0.065 mag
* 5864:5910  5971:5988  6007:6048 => -0.014 mag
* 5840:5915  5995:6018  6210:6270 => -0.028 mag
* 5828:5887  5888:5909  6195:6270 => 0.155 mag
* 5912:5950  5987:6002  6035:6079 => 0.047 mag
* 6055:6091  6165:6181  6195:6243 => 0.072 mag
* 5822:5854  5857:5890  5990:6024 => 0.080 mag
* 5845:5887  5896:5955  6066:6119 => 0.040 mag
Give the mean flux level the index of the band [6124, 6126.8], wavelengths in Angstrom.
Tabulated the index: 2.02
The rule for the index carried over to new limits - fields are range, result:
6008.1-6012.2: 2.58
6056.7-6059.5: 2.42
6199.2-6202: 2.75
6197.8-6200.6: 2.66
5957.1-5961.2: 2.52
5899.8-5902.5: 2.07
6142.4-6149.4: 2.53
